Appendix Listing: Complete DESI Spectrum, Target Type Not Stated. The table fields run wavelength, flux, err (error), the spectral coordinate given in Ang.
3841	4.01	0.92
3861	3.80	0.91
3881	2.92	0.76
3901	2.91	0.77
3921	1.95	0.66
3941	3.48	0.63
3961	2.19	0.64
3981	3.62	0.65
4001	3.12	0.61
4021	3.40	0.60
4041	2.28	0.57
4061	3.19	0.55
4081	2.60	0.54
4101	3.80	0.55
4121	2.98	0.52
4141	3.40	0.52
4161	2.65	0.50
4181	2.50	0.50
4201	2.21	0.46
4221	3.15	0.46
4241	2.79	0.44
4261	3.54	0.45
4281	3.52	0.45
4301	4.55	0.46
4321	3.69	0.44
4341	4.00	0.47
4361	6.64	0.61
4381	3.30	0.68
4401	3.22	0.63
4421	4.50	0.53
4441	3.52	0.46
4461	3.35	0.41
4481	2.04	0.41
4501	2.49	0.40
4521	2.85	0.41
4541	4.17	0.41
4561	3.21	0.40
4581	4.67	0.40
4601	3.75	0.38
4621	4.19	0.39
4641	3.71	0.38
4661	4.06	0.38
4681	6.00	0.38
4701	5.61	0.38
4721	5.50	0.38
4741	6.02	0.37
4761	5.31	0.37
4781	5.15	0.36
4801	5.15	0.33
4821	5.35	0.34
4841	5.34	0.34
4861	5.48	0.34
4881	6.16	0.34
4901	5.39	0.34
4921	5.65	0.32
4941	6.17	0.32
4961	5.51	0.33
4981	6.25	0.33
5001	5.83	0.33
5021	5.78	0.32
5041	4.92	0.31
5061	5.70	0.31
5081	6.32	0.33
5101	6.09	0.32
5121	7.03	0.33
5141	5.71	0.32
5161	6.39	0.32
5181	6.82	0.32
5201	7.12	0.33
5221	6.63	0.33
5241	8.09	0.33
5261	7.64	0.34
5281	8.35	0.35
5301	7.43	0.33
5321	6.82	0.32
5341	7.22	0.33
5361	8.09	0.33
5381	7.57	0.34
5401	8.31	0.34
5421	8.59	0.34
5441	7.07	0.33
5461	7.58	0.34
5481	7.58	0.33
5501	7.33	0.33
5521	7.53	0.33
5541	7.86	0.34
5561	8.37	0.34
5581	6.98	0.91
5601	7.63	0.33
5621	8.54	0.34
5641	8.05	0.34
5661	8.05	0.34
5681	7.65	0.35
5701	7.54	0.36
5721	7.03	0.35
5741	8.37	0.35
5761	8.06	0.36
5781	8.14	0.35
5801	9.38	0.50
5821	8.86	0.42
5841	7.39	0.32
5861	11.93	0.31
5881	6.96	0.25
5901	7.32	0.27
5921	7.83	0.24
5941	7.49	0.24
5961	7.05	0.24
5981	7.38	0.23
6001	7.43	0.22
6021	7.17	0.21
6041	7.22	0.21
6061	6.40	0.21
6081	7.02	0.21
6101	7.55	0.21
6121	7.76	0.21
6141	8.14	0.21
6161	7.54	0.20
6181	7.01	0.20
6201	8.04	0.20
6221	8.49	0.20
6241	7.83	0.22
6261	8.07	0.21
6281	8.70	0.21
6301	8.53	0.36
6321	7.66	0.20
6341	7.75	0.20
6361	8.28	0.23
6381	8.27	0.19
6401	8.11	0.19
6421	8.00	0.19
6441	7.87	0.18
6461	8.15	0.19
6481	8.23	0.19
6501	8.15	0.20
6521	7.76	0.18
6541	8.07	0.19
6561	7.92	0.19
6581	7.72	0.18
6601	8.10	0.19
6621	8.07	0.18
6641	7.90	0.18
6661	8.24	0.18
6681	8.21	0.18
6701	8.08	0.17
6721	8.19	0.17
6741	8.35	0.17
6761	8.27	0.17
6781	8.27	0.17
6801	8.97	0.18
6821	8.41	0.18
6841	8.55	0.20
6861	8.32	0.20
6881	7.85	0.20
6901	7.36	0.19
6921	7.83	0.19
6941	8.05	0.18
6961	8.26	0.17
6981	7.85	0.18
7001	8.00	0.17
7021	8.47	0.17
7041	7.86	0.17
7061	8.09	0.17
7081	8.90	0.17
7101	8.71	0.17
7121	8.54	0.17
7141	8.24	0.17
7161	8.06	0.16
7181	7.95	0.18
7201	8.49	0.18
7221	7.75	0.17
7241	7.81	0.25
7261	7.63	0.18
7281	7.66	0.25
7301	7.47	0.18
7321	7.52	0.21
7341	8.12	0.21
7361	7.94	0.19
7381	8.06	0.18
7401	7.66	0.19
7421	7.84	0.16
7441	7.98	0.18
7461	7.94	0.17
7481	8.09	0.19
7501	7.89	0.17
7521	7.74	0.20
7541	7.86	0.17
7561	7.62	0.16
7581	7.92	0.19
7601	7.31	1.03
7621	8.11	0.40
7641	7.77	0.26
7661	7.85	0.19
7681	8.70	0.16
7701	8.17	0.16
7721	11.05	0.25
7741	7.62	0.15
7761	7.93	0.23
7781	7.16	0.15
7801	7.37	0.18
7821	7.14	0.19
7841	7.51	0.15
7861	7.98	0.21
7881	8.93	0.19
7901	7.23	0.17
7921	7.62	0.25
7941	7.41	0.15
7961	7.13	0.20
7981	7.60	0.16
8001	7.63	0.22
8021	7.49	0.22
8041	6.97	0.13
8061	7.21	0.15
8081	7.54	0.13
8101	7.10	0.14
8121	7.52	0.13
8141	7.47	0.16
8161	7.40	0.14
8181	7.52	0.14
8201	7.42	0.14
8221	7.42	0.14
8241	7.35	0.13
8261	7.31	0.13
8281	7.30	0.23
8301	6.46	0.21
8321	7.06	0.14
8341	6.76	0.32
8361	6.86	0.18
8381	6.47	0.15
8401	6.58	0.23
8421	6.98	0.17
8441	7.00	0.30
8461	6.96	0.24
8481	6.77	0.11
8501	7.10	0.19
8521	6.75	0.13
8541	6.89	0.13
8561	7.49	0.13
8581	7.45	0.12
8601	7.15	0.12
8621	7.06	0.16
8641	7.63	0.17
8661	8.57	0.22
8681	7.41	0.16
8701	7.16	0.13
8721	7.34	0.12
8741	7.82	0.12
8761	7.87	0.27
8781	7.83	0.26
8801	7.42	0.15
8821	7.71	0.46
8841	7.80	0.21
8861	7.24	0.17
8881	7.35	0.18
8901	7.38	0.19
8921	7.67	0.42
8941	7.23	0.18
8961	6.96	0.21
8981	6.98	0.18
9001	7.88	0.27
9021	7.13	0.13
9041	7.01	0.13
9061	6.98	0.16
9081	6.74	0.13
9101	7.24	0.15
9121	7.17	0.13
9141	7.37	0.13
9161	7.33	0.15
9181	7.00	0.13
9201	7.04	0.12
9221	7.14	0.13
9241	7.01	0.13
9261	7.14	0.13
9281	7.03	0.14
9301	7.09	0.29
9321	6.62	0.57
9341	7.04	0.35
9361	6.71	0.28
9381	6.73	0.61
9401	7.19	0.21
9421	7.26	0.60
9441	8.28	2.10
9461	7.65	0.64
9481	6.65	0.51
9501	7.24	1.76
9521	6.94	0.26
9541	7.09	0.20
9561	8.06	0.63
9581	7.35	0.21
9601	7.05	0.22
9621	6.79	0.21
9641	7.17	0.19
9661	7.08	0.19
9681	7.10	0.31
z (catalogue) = 0.172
